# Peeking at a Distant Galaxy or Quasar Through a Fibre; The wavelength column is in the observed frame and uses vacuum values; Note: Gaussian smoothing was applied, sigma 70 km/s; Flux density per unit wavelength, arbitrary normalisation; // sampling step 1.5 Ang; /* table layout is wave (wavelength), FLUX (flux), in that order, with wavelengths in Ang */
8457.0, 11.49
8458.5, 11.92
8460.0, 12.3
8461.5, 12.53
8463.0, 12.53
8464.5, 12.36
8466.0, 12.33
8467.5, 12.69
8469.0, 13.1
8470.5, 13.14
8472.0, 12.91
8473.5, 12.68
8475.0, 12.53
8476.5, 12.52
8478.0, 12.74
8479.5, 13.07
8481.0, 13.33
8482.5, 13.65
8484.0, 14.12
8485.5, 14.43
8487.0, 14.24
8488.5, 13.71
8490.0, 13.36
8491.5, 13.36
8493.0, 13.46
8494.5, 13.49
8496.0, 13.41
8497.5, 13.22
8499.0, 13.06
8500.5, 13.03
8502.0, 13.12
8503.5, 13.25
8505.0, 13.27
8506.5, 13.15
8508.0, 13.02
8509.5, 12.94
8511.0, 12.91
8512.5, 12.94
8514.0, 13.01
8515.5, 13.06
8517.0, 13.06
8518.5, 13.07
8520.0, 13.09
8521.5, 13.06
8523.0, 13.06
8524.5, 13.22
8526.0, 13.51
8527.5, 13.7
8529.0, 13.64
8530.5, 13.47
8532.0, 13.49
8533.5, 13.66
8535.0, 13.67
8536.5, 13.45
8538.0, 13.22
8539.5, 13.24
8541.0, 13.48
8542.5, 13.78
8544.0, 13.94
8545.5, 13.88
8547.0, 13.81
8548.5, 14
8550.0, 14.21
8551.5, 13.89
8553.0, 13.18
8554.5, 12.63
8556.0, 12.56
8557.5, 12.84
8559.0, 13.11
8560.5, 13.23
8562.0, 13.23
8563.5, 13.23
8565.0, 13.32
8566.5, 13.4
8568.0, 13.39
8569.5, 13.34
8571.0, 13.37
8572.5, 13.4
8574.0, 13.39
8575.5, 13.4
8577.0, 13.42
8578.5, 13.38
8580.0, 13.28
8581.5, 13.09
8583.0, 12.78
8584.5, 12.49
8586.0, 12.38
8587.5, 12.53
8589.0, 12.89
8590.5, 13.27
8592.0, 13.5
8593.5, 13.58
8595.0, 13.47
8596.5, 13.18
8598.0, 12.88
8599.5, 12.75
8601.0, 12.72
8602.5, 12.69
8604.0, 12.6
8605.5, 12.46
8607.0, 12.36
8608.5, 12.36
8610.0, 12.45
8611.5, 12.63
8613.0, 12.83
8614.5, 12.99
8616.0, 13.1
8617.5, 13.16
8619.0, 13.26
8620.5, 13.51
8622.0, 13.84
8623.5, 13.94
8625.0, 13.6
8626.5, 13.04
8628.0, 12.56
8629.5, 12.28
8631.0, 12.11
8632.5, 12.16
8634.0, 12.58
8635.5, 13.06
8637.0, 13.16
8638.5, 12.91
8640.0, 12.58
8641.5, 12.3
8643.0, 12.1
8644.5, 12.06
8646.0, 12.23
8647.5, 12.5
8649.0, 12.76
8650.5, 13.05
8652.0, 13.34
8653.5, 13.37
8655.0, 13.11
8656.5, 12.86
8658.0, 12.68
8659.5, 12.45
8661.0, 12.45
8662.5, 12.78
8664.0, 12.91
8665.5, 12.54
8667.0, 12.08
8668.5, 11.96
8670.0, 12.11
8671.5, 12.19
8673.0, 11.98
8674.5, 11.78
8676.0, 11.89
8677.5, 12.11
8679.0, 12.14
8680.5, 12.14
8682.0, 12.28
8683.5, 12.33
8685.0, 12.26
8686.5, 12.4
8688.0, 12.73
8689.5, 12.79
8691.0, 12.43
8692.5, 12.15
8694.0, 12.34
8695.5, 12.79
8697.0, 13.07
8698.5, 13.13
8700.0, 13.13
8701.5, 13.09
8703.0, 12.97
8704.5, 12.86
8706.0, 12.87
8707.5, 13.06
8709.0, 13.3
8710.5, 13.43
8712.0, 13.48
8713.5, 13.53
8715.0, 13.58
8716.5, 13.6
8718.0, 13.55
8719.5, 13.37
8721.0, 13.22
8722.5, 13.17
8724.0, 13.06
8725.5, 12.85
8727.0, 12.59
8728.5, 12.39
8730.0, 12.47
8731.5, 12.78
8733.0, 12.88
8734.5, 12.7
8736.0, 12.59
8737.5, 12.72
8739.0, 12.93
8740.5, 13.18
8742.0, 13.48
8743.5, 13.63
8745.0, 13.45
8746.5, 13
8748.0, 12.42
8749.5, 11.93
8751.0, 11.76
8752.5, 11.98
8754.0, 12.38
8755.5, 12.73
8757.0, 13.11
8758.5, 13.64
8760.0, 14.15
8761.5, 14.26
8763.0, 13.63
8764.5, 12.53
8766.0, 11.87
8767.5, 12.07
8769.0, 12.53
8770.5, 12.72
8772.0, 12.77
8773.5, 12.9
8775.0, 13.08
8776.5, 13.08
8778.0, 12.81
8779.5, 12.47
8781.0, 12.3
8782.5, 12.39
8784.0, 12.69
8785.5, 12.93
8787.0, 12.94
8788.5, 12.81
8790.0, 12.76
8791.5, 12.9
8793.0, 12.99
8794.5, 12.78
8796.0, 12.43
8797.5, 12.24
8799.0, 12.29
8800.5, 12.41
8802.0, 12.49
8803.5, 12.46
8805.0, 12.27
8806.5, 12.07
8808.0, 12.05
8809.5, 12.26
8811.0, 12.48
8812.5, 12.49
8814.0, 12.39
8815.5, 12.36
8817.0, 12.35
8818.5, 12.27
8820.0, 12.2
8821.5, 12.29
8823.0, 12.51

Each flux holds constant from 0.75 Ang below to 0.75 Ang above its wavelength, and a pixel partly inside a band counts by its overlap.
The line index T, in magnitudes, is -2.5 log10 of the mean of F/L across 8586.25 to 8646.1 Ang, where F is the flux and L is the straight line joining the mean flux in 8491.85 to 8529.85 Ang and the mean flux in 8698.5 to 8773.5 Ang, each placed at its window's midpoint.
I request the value 0.02 mag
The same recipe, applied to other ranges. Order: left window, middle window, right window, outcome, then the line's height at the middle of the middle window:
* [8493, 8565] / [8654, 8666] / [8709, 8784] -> 0.03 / 13.1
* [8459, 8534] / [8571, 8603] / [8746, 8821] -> -0.01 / 13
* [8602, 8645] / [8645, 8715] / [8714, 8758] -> 0.02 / 12.8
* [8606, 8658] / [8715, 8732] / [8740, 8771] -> -0.01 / 12.9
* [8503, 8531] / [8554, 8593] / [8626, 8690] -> -0.02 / 12.9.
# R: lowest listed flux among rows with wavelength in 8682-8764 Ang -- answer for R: 11.76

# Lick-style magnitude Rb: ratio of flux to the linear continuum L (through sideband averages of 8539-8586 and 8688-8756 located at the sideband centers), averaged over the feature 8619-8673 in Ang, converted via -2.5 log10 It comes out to 0.03 mag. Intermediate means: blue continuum 13.3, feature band 12.7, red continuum 12.9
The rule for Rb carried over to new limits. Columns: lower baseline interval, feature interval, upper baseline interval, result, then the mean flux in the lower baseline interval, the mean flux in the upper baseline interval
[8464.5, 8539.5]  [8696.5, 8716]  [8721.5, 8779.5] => -0.02 mag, 13.2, 12.8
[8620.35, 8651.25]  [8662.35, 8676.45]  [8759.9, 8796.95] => 0.05 mag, 12.8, 12.8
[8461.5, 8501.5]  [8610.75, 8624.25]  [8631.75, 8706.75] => -0.04 mag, 13.2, 12.6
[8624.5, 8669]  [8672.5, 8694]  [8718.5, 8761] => 0.04 mag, 12.7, 12.9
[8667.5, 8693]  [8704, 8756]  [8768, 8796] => -0.04 mag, 12.2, 12.8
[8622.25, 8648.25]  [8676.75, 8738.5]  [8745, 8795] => -0.01 mag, 12.7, 12.8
